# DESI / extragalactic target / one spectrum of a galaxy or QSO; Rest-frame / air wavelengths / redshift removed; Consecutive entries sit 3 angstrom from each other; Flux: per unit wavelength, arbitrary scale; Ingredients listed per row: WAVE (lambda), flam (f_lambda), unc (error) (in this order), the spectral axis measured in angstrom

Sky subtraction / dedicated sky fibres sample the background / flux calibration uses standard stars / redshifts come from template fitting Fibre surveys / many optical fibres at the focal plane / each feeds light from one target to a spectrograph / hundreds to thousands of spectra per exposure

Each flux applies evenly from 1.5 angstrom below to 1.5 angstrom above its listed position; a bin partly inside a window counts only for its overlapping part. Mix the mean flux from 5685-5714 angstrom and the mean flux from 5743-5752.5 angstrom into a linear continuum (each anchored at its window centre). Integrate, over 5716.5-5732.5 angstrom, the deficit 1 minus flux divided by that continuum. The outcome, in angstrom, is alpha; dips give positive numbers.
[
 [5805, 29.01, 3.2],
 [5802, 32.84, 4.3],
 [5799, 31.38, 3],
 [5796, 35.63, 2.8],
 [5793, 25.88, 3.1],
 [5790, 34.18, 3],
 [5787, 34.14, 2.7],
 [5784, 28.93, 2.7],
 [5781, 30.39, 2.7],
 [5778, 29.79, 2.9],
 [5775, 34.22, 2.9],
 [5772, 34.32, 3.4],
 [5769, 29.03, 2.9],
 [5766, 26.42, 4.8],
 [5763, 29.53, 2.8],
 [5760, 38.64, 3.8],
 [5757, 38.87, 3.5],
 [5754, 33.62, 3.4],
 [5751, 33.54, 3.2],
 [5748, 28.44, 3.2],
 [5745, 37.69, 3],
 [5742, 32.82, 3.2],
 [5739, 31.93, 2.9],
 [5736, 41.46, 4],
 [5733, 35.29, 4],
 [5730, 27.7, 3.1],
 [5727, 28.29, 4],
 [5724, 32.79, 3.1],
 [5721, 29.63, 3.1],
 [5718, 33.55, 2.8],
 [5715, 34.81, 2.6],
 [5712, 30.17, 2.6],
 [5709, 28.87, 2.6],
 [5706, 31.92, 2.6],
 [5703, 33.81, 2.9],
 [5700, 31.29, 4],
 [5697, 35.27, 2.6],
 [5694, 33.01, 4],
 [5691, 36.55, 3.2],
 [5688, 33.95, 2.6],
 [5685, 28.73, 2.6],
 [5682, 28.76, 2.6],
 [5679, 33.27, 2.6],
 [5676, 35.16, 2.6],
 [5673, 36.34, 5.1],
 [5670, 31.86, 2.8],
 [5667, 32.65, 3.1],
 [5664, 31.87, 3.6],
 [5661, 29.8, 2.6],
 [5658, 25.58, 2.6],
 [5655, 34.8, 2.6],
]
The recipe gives 1.07 angstrom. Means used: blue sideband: 32.6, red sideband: 33.2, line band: 30.7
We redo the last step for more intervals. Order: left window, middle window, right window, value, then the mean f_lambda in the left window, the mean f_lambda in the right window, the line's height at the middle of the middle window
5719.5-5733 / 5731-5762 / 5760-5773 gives -4.6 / 30.2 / 30.7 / 30.5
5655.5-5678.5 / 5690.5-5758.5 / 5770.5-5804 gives -2.2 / 32.1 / 31.9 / 32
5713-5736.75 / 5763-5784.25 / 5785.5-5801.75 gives 1.3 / 32.6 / 32.3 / 32.4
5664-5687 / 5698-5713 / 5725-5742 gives 0.6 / 32.4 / 32.9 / 32.7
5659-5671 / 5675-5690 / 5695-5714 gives -0.2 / 31.3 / 32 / 31.6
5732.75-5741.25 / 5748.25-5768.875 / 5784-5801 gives 1.0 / 36.1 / 32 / 34.5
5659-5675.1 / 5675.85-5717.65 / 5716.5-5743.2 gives 0.0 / 32.4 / 32.6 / 32.5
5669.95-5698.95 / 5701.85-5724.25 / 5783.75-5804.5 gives 0.7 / 33.3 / 31.9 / 33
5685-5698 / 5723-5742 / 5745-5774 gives 0.2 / 34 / 32.8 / 33.3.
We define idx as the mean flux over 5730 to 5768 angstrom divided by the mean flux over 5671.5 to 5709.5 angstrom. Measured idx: 1.0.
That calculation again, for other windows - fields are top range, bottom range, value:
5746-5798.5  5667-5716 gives 0.98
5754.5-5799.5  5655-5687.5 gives 1.02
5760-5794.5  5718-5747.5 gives 0.94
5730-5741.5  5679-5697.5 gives 1.07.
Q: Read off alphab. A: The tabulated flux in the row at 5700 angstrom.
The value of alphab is 31.29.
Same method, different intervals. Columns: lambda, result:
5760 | 38.64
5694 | 33.01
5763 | 29.53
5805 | 29.01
